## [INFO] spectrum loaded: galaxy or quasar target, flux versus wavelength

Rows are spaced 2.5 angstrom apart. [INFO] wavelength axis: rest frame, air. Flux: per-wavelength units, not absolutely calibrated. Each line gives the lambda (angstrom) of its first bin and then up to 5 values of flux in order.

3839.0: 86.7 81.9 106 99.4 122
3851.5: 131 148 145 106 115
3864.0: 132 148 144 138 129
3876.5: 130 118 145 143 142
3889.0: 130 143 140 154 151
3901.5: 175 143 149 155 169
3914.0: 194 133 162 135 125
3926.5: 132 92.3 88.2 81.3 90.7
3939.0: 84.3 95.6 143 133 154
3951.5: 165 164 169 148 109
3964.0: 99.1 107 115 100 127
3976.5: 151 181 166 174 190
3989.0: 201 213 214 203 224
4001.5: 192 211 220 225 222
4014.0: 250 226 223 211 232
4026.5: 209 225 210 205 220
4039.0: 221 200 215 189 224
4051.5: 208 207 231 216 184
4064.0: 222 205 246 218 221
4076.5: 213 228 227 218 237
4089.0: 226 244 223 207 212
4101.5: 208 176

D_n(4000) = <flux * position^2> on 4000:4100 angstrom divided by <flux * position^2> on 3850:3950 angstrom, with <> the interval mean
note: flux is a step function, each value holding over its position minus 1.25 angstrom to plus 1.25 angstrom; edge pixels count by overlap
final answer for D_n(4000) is 1.8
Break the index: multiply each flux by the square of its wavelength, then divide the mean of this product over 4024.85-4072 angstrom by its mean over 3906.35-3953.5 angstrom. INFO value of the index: 1.73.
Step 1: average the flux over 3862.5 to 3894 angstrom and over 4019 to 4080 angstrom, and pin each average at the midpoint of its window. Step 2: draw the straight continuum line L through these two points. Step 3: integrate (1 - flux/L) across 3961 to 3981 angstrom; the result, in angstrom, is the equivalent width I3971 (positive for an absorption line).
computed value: 6.0 angstrom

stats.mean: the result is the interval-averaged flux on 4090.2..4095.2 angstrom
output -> 234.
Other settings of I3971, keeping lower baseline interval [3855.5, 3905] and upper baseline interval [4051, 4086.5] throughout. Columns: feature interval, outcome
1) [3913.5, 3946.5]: 8.37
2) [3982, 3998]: -1.12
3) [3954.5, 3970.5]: 4.35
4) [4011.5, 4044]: -3.00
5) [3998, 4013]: -1.92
